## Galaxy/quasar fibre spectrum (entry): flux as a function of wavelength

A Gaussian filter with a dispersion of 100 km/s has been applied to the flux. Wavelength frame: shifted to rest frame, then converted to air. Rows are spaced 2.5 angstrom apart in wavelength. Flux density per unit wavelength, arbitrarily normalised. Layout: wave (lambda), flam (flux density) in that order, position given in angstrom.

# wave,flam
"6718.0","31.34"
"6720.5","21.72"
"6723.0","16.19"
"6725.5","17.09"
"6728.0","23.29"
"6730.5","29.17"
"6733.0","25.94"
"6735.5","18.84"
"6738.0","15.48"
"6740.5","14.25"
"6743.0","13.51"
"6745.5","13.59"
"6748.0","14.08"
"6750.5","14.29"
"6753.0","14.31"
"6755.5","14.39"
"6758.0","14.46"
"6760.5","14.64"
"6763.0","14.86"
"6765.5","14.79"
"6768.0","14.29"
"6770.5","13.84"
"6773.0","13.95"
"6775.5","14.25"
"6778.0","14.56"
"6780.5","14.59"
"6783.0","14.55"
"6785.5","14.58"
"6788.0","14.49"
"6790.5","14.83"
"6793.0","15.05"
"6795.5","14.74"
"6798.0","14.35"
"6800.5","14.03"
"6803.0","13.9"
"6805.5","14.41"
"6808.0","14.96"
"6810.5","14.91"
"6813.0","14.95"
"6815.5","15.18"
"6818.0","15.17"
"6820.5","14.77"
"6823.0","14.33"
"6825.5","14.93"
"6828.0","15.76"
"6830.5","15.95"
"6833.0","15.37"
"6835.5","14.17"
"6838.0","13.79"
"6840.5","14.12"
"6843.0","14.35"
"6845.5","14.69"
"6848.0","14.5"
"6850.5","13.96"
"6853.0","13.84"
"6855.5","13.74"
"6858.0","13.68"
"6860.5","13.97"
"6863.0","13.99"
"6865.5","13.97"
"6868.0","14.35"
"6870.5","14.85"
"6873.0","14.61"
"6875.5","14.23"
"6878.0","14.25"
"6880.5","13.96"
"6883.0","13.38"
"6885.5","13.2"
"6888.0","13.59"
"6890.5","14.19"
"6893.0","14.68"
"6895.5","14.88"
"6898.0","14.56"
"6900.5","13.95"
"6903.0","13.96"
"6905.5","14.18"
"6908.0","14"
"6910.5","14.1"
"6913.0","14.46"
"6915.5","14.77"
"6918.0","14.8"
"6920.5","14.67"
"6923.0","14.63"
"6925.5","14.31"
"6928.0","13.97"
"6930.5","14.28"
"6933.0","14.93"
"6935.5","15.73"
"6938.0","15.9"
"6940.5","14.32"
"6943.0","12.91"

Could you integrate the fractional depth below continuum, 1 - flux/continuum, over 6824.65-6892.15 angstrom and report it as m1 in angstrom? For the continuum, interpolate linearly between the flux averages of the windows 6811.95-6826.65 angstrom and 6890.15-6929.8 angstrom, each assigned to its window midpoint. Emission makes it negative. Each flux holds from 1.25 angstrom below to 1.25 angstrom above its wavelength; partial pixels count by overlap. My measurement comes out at 1.8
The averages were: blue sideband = 14.9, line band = 14.3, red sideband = 14.4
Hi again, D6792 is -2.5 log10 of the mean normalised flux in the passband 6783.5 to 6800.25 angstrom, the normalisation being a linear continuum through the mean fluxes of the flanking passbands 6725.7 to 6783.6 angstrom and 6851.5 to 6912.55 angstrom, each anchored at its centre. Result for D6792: 0.06 mag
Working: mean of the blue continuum 16.1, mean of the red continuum 14.1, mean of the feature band 14.6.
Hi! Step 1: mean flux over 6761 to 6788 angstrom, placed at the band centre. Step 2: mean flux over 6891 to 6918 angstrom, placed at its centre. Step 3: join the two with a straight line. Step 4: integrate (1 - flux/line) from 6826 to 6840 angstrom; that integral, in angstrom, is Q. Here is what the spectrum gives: -0.5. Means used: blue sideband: 14.4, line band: 15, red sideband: 14.4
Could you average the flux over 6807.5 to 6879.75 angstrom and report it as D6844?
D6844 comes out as 14.5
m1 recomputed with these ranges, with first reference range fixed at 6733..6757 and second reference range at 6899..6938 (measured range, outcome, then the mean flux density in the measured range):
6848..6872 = 1.1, 14.1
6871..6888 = 0.8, 14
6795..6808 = 0.6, 14.3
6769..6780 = 0.7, 14.2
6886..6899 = 0.3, 14.3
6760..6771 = 0.5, 14.5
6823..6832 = -0.3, 15.4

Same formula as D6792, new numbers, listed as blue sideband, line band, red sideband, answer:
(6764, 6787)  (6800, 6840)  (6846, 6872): -0.04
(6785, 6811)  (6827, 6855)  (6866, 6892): -0.02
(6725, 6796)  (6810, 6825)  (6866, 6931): 0.02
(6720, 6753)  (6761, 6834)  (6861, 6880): 0.11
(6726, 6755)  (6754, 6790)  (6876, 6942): 0.18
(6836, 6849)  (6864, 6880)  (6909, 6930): 0.00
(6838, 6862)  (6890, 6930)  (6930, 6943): 0.02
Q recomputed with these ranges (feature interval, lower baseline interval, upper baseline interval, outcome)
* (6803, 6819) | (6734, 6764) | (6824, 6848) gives -0.1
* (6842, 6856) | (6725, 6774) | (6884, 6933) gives 0.8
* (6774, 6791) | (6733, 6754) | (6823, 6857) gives 0.6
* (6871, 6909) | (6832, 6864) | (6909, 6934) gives 0.6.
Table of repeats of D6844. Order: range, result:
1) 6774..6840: 14.7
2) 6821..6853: 14.6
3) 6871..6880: 14.4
